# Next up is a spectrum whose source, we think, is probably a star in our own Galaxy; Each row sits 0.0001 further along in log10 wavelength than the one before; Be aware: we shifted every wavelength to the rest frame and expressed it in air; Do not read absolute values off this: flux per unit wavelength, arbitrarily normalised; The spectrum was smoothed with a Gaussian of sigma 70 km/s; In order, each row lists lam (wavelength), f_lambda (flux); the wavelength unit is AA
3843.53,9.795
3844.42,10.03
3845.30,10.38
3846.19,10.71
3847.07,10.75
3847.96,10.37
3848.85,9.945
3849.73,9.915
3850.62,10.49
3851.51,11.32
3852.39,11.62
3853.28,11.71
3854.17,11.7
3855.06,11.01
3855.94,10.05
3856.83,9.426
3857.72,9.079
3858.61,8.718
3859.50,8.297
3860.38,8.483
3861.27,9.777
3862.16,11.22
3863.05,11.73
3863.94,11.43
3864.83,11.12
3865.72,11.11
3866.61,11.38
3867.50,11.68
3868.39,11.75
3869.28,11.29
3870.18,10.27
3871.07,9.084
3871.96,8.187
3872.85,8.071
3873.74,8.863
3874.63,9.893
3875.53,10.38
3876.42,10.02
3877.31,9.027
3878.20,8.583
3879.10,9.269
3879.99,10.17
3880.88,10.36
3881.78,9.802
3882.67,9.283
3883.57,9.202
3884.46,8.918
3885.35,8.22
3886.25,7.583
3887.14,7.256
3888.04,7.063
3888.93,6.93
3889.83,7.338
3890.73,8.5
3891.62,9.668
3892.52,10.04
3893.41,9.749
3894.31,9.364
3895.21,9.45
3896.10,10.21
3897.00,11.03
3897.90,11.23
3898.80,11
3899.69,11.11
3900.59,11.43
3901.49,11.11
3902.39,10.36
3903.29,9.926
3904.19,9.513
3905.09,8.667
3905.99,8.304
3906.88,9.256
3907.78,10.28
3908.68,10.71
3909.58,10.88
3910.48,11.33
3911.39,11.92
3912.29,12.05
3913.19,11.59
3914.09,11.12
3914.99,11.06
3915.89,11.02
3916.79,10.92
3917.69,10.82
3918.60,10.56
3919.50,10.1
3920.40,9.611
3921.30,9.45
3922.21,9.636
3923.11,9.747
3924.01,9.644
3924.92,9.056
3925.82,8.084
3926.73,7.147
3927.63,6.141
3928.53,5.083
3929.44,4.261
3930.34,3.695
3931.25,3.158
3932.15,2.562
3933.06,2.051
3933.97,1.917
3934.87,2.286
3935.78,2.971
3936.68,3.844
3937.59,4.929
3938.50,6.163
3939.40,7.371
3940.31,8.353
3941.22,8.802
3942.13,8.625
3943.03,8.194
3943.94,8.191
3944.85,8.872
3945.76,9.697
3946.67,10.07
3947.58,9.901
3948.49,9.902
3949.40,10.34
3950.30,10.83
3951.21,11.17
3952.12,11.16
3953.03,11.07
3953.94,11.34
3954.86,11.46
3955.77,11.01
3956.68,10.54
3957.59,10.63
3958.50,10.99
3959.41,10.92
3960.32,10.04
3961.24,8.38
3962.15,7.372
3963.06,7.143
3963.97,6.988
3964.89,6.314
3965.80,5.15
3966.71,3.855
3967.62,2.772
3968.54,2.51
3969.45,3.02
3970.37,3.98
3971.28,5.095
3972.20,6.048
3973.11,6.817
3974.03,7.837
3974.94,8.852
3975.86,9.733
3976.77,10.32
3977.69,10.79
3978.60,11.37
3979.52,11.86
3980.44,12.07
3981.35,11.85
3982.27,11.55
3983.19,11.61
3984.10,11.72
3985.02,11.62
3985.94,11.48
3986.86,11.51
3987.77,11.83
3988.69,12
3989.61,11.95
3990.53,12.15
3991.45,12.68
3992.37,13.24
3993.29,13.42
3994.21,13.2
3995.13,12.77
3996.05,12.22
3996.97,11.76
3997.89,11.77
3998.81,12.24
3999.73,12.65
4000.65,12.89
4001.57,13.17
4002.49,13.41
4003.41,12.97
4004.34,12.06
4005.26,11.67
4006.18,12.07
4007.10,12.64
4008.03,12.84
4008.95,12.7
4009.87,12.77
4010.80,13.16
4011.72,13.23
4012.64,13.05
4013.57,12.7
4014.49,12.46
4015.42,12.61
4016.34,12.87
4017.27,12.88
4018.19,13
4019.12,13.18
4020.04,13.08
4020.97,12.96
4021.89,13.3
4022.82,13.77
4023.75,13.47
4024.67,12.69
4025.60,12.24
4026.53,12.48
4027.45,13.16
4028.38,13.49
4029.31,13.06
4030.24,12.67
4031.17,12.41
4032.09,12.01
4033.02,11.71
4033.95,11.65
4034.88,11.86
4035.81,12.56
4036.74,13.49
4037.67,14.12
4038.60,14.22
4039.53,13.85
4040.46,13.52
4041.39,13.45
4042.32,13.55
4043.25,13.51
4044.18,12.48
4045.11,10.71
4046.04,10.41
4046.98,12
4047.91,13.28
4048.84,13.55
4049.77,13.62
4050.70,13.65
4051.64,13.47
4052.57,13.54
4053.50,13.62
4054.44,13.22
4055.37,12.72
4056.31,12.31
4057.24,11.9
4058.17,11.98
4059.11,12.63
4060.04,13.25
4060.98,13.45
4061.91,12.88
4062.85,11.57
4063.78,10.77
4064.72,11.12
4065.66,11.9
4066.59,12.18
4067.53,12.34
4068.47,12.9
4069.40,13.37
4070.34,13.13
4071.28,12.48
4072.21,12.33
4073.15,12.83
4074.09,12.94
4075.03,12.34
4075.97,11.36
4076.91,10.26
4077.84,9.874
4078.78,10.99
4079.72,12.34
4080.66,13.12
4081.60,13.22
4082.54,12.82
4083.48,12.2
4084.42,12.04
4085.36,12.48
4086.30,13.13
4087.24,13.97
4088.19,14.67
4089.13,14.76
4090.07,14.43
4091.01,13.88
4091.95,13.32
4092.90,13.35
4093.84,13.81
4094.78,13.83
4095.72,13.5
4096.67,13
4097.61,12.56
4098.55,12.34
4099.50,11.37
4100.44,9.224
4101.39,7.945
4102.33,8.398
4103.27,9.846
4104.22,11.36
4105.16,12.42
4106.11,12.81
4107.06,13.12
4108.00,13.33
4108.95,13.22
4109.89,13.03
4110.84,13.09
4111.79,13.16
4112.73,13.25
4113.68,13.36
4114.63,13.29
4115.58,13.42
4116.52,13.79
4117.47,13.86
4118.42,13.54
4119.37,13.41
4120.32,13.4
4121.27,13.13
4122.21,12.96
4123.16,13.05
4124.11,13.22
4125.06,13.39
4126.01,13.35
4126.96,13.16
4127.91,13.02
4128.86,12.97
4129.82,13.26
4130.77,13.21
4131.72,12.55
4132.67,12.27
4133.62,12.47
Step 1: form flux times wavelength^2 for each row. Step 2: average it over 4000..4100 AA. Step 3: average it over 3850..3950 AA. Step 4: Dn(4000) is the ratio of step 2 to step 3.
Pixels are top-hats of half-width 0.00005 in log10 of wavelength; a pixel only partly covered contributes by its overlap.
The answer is 1.51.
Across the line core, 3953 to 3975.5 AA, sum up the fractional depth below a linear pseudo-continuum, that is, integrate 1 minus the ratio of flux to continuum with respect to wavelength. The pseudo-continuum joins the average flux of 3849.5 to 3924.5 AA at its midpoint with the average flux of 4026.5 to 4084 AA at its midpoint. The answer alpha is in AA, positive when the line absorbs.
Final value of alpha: 7.3 AA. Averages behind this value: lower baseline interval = 10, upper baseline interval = 12.6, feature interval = 7.54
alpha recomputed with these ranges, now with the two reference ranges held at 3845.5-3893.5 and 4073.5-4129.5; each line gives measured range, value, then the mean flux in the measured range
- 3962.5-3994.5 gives 5.5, 9.25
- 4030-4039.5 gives -0.7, 12.7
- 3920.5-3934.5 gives 5.8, 6.17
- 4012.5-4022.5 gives -1.1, 12.9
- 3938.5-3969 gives 5.8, 8.75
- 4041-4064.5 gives -1.2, 12.7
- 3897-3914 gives -0.6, 10.6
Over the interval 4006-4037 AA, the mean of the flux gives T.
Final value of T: 12.8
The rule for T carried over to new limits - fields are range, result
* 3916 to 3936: 6.88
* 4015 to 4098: 12.8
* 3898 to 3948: 8.46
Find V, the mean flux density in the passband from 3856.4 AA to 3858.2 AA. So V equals 9.22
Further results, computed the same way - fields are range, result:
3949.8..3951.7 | 11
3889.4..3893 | 8.91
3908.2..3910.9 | 11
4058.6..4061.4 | 13.1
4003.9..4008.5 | 12.3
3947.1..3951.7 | 10.4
